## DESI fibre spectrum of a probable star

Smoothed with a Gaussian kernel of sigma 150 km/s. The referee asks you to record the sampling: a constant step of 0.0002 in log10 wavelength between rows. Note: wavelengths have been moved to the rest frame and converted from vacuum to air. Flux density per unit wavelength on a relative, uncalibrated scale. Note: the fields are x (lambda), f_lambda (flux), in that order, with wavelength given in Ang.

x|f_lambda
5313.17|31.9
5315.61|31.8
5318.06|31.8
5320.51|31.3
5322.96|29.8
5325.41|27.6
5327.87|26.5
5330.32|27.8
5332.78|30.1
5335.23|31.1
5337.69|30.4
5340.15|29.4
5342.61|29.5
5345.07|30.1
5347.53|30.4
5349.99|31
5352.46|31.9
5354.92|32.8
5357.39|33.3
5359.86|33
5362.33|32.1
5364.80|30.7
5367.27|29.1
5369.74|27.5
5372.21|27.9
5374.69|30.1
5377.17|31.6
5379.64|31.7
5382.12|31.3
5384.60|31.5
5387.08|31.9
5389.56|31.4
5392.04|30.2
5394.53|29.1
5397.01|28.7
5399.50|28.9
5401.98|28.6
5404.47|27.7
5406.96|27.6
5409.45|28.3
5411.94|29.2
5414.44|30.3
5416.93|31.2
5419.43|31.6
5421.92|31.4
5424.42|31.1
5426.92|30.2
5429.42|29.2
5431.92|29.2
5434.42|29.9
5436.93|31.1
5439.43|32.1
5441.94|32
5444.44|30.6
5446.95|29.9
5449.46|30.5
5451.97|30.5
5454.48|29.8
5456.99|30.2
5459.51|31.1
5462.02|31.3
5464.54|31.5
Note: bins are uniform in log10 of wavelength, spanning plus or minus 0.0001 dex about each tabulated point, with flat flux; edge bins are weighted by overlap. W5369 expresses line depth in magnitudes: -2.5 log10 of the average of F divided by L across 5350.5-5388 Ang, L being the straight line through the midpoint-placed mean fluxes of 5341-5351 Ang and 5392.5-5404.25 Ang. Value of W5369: -0.05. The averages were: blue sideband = 30.2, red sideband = 28.8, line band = 31.1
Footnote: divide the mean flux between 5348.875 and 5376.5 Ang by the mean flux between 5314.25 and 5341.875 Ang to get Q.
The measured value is 1.0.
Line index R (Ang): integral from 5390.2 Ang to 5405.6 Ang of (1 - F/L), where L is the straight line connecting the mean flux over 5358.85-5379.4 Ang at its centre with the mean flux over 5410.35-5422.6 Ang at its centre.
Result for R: 0.8 Ang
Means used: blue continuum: 30.3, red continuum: 30.6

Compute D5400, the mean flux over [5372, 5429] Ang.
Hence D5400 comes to 30.1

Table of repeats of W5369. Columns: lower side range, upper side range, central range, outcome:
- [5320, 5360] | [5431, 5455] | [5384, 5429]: 0.02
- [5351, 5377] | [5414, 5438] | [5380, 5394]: -0.02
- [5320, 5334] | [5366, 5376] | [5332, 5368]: -0.09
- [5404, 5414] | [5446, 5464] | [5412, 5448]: -0.05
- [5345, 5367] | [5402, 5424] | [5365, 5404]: 0.03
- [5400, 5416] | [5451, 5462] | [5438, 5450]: -0.04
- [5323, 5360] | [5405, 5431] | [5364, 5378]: 0.03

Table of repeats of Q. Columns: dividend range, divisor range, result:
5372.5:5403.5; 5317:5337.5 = 1.03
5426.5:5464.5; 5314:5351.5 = 1.02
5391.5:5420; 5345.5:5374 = 0.95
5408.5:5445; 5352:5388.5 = 0.98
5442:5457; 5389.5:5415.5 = 1.05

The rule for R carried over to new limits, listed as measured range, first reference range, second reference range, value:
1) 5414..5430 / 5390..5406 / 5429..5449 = -0.5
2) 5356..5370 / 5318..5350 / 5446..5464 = -0.6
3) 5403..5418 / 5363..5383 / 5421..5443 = 0.7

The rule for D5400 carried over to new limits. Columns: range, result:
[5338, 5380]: 30.7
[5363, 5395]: 30.4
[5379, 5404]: 30.2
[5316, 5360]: 30.4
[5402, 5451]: 30.1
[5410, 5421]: 30.5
